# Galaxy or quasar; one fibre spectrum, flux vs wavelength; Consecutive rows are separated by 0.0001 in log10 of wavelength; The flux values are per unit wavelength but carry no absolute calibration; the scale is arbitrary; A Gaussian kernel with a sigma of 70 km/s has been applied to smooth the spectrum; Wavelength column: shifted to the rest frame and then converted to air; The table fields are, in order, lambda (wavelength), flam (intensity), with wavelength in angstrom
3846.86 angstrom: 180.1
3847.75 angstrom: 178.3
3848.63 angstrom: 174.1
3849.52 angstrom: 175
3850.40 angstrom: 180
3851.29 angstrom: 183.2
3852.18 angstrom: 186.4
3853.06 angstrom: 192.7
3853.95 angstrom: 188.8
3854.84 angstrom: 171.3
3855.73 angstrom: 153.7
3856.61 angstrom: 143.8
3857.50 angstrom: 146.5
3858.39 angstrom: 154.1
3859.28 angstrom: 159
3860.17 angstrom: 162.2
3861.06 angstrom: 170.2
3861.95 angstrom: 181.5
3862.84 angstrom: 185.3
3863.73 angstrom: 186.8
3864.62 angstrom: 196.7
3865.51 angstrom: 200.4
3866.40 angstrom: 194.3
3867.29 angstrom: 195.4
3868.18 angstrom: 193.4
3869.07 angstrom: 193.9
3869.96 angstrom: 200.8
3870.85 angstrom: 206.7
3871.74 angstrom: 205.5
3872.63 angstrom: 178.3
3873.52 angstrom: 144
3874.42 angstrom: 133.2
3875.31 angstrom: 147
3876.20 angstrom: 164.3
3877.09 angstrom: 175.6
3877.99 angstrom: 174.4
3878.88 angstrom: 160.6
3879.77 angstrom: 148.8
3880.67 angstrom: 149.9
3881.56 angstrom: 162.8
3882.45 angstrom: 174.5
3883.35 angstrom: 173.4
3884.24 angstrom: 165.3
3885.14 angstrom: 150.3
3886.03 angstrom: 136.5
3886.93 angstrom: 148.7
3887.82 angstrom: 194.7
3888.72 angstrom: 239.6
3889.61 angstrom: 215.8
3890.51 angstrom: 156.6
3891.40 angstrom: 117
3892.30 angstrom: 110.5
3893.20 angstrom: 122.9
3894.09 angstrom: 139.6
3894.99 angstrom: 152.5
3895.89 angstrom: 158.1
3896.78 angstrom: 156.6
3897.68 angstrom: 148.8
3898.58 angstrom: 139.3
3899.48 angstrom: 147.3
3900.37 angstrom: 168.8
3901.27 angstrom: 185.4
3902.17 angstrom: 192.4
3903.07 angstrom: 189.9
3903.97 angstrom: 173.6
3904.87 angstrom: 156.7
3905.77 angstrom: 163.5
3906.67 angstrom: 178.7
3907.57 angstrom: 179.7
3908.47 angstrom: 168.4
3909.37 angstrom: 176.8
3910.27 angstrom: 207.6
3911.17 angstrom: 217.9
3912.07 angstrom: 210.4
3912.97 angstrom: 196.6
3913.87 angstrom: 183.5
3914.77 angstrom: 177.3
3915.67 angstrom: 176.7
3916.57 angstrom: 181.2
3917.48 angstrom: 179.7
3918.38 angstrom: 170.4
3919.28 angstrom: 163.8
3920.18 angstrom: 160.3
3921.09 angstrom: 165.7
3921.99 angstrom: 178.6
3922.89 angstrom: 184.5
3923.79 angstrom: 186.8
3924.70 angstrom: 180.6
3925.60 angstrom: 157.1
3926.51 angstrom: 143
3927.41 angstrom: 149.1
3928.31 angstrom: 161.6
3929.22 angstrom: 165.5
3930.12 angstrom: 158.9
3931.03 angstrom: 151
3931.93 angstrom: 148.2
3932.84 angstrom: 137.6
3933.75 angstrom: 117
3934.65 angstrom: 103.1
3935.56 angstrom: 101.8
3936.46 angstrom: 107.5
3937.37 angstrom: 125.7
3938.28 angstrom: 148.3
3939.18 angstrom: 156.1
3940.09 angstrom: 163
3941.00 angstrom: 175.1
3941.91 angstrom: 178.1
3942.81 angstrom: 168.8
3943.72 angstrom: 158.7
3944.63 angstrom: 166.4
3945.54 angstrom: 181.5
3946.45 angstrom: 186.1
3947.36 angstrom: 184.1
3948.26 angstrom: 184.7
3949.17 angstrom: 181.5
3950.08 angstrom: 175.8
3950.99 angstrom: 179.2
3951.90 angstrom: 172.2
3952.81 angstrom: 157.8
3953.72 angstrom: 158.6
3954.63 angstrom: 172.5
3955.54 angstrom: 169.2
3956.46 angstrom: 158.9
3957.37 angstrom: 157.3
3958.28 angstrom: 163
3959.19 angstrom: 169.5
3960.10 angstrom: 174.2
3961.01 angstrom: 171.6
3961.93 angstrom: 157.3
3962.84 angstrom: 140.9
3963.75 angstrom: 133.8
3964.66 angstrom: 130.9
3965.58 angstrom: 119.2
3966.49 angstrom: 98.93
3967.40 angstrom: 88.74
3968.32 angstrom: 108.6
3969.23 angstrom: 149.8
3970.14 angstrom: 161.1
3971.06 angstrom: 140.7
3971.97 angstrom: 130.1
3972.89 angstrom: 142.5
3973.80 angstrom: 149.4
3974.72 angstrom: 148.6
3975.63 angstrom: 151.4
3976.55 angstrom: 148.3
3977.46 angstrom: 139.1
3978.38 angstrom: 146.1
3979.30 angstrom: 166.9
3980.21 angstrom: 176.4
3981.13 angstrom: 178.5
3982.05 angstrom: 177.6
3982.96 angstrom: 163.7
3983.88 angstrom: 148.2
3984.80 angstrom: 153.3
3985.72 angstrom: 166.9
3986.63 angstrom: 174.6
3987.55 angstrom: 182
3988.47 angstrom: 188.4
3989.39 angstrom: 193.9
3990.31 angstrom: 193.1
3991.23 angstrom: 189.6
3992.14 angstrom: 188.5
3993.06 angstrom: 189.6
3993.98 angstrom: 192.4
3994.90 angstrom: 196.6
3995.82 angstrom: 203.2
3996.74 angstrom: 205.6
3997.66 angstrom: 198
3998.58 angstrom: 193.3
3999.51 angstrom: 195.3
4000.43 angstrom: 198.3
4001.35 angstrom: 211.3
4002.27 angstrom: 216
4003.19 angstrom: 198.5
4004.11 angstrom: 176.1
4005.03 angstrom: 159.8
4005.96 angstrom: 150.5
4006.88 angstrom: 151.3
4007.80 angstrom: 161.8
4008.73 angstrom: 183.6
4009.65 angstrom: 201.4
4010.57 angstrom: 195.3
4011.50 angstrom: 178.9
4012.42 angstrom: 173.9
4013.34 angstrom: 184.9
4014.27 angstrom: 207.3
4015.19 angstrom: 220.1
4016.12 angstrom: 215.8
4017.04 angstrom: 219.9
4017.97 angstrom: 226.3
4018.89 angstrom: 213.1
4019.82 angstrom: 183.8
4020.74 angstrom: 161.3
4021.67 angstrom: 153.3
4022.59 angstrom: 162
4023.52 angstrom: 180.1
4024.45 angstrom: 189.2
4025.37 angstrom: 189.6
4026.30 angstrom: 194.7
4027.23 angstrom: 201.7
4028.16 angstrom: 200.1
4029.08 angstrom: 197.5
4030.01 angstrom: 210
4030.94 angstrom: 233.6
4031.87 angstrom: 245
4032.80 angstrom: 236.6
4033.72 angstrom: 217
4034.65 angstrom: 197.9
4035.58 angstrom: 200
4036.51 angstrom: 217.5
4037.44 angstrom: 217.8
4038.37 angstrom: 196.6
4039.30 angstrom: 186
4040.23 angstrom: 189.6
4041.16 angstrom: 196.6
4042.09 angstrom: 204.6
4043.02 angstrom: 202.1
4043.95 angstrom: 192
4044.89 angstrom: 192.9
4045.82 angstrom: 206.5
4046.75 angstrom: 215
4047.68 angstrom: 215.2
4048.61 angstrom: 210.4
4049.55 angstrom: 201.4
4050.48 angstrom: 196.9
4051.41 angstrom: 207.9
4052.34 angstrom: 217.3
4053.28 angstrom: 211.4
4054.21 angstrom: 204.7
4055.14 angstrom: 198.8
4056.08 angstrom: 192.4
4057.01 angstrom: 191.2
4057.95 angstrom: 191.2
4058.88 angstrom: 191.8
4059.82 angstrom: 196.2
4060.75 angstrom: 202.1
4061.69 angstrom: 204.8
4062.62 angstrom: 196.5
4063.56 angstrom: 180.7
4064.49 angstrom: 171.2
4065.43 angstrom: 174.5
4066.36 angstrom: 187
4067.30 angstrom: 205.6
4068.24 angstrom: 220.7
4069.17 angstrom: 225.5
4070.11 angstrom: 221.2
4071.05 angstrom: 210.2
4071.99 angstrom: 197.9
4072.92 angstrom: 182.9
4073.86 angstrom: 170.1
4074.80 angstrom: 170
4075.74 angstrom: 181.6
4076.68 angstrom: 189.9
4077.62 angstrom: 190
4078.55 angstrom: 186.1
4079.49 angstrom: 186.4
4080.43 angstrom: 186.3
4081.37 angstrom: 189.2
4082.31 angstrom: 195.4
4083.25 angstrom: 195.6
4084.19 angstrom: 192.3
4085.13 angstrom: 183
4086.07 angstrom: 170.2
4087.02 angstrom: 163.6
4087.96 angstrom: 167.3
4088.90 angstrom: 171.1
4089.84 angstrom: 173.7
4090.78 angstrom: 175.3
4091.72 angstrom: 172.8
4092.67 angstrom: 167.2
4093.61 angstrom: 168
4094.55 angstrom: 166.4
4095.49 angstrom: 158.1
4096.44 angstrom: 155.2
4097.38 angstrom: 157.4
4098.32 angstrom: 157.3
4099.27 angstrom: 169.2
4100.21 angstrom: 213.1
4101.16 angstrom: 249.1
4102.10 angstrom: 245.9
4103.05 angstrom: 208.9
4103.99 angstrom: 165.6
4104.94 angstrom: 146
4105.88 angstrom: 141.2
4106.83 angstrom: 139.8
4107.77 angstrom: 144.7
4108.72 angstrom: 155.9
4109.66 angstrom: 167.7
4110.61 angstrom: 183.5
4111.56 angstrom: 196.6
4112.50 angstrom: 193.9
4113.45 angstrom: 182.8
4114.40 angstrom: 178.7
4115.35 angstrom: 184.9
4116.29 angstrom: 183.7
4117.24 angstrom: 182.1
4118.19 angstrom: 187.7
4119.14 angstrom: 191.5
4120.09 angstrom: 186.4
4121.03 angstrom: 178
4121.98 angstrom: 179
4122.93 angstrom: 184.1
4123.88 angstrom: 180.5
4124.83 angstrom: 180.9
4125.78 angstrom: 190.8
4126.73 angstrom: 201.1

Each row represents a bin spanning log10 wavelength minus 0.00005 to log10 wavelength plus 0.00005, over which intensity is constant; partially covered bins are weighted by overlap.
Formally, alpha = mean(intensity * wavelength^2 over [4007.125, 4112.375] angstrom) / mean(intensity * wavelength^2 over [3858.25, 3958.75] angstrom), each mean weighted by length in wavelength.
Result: 1.2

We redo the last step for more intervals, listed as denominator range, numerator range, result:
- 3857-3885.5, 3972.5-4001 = 1.08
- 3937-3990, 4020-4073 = 1.31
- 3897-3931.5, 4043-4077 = 1.23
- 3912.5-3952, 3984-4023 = 1.20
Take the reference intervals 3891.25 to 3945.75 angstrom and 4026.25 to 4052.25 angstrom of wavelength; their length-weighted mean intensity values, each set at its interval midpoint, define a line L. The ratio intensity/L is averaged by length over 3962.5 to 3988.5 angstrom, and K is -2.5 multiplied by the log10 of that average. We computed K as 0.234 mag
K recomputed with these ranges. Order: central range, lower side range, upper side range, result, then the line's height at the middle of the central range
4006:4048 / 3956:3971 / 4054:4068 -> -0.13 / 175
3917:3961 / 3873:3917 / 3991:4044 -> 0.10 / 178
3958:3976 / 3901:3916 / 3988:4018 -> 0.32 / 189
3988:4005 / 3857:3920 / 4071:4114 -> -0.12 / 175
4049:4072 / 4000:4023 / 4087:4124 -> -0.10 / 182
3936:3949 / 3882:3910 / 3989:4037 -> 0.08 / 177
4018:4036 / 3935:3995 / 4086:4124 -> -0.19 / 167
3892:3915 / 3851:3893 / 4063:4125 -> 0.02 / 173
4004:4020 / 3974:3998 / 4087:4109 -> -0.09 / 174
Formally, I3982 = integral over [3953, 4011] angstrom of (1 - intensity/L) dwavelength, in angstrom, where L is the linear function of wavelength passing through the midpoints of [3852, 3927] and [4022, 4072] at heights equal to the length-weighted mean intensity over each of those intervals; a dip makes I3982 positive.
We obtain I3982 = 7.0 angstrom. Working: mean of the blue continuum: 172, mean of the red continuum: 202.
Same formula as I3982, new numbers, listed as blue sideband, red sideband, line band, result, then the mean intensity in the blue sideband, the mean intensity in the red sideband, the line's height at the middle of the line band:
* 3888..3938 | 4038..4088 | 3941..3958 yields -0.07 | 163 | 195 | 171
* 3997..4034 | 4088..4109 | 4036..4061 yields -2.11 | 195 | 173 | 186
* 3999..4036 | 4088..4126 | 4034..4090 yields -2.56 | 195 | 178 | 186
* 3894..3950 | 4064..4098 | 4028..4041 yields -2.39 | 166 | 183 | 178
